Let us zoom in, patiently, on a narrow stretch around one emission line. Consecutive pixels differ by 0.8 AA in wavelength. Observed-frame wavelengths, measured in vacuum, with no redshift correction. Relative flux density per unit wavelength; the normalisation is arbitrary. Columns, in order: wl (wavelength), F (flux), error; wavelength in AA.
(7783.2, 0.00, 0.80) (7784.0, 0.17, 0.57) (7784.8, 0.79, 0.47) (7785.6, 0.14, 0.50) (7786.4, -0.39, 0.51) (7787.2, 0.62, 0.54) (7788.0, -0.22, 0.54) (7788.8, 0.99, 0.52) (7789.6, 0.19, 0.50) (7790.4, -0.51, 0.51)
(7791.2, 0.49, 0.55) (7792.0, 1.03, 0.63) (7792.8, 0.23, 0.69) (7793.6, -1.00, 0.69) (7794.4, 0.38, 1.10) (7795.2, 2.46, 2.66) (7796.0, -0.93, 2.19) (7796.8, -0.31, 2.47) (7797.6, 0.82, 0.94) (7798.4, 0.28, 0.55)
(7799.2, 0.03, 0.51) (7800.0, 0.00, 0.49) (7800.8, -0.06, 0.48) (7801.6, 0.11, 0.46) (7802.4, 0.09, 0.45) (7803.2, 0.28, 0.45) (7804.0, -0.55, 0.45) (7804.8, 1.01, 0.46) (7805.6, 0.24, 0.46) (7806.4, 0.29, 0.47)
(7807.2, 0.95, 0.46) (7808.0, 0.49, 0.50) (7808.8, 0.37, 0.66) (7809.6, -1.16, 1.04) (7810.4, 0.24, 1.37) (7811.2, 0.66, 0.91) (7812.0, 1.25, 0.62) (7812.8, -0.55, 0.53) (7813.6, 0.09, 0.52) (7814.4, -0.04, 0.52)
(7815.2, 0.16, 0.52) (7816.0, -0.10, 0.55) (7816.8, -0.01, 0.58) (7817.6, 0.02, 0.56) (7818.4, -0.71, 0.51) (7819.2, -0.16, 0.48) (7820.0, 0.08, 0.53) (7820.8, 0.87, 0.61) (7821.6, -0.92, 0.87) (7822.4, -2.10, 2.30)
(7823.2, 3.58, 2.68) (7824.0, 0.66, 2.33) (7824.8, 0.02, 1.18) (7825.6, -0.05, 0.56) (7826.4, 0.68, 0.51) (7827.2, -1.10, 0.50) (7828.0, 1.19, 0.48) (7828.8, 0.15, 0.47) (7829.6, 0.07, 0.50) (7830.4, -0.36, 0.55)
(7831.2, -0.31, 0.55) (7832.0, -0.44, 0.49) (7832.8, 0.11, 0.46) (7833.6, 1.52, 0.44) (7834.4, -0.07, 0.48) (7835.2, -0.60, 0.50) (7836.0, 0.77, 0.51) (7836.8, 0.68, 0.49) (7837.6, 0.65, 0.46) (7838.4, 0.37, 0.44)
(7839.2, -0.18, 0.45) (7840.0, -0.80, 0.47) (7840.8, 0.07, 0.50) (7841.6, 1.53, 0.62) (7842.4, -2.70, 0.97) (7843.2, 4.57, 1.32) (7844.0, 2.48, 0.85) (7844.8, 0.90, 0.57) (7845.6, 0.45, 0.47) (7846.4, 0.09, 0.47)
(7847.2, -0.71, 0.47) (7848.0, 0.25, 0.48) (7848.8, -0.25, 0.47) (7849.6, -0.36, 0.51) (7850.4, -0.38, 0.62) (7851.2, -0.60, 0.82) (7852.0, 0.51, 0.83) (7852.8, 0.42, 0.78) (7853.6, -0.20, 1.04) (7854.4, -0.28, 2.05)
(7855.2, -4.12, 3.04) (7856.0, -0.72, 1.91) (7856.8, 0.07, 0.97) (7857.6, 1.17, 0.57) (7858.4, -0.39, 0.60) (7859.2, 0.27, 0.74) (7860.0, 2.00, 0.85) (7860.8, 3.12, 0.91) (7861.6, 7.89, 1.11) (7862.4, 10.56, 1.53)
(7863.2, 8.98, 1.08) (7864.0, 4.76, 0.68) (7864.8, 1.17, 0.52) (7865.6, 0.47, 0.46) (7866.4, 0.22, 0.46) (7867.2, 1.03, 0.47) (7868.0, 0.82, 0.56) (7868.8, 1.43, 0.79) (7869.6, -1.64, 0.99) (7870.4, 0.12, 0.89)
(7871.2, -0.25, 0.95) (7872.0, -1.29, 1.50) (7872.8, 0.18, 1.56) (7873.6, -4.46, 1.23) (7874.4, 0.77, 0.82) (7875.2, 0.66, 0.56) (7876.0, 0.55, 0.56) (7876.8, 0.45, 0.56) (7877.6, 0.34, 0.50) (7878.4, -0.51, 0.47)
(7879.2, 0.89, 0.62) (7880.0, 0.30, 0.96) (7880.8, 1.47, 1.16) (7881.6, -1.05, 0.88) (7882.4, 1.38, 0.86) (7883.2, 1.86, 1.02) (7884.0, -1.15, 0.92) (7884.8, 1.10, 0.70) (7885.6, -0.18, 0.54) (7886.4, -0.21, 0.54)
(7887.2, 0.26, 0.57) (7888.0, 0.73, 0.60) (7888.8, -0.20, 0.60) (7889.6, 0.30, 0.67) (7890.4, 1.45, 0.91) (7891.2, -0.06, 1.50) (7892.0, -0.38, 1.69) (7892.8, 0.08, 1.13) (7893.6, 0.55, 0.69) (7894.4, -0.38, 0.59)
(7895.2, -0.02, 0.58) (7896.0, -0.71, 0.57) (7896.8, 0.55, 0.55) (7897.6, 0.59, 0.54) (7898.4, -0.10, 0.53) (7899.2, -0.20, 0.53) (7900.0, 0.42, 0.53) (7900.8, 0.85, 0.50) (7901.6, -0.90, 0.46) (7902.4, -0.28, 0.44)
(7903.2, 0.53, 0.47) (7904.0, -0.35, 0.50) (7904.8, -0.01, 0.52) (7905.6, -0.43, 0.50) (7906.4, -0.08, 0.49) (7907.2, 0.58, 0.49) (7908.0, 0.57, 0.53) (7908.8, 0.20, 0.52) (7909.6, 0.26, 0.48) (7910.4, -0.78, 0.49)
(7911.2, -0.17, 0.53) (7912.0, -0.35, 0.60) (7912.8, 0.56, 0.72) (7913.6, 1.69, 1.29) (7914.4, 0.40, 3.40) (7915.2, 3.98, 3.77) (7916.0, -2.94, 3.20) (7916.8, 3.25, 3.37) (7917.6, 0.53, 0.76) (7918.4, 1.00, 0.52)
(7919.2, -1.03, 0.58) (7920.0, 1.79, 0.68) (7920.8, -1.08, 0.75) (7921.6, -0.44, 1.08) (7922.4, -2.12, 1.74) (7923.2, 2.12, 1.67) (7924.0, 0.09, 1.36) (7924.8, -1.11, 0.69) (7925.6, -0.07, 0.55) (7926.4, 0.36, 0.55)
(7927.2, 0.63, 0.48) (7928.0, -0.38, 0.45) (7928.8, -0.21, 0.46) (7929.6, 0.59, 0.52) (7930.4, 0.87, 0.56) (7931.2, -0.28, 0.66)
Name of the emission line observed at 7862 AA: Halpha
